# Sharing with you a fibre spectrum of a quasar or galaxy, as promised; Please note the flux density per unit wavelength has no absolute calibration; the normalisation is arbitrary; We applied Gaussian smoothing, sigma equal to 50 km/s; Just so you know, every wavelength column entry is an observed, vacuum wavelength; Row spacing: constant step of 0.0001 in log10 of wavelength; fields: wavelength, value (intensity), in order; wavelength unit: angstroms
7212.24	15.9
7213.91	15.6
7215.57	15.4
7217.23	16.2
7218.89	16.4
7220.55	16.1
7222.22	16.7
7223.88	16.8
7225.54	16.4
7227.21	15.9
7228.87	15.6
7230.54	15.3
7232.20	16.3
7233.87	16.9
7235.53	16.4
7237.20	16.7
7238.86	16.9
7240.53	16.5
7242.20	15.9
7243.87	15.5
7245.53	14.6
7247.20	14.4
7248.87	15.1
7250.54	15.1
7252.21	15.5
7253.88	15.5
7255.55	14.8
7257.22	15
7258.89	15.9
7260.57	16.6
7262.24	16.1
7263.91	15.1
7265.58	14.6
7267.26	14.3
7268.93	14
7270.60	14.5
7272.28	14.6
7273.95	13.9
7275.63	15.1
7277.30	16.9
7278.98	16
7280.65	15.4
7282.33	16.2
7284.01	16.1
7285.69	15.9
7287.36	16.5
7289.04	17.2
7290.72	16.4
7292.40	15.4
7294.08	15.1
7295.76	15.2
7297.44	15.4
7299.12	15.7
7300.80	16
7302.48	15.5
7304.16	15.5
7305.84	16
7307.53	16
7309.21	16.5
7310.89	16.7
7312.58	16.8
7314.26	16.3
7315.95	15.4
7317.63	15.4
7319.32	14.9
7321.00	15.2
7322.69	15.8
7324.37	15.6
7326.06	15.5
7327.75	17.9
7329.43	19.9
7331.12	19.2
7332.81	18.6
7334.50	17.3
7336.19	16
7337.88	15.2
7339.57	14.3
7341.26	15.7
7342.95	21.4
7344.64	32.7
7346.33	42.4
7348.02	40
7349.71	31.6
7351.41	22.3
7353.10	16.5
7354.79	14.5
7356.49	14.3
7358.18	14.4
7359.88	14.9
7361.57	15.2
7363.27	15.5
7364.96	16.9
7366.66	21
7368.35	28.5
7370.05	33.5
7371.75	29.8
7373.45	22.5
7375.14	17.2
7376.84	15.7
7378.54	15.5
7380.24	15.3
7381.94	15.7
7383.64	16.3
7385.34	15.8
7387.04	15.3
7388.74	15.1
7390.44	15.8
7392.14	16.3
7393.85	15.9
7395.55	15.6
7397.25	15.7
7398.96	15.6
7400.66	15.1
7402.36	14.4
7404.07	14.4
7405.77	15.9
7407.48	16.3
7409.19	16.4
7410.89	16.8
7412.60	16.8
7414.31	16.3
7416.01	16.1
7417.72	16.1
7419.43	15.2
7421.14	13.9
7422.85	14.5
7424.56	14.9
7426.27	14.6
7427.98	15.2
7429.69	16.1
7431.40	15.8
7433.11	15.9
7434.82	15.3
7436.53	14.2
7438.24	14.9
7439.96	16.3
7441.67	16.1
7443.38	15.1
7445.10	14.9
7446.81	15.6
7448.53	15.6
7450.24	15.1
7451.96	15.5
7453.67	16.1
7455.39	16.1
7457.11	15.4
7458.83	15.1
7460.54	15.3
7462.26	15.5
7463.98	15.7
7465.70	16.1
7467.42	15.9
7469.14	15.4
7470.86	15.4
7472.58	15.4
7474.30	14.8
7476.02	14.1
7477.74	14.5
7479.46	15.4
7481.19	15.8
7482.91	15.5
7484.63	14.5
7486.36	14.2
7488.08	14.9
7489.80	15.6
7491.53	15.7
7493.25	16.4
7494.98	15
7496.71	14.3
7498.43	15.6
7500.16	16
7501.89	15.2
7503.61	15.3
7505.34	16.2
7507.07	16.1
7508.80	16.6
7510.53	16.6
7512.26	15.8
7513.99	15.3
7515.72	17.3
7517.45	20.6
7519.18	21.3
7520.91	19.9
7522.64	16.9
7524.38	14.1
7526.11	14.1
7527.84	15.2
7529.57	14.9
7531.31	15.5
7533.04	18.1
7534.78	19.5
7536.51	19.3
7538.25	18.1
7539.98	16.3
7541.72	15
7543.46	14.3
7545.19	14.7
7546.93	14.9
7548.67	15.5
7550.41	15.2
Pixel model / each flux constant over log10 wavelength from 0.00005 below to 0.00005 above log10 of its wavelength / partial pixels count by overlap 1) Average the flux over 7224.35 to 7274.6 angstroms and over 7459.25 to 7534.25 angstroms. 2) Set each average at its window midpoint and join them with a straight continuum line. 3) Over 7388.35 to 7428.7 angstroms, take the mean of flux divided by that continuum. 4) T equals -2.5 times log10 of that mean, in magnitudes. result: 0.013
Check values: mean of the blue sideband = 15.5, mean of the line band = 15.5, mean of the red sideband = 15.9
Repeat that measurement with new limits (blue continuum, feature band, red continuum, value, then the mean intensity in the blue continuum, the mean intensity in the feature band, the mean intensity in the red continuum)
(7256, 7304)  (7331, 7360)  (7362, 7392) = -0.194 mag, 15.5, 21.4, 19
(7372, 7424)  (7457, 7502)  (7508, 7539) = 0.102 mag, 16.1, 15.3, 17.2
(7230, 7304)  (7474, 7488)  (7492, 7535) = 0.101 mag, 15.6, 14.9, 16.4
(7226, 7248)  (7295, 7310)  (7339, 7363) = 0.229 mag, 15.9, 15.8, 22.1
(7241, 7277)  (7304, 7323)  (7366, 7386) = 0.115 mag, 15.1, 15.9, 20.6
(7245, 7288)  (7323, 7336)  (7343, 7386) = 0.104 mag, 15.3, 17.6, 21.5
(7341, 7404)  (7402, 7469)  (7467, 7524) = 0.146 mag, 19.7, 15.5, 16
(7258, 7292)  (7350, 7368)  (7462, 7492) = -0.127 mag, 15.6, 17.3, 15.2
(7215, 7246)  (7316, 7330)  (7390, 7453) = -0.022 mag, 16.2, 16.2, 15.5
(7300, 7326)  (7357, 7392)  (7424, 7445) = -0.180 mag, 15.8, 18.4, 15.4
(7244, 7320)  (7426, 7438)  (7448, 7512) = 0.011 mag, 15.5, 15.3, 15.5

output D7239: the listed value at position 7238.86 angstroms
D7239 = 16.9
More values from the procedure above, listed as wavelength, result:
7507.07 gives 16.1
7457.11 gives 15.4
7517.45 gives 20.6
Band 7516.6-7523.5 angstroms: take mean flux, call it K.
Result 19.7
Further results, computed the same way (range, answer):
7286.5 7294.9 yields 16.1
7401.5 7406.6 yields 14.9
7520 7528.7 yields 16.1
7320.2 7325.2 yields 15.5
